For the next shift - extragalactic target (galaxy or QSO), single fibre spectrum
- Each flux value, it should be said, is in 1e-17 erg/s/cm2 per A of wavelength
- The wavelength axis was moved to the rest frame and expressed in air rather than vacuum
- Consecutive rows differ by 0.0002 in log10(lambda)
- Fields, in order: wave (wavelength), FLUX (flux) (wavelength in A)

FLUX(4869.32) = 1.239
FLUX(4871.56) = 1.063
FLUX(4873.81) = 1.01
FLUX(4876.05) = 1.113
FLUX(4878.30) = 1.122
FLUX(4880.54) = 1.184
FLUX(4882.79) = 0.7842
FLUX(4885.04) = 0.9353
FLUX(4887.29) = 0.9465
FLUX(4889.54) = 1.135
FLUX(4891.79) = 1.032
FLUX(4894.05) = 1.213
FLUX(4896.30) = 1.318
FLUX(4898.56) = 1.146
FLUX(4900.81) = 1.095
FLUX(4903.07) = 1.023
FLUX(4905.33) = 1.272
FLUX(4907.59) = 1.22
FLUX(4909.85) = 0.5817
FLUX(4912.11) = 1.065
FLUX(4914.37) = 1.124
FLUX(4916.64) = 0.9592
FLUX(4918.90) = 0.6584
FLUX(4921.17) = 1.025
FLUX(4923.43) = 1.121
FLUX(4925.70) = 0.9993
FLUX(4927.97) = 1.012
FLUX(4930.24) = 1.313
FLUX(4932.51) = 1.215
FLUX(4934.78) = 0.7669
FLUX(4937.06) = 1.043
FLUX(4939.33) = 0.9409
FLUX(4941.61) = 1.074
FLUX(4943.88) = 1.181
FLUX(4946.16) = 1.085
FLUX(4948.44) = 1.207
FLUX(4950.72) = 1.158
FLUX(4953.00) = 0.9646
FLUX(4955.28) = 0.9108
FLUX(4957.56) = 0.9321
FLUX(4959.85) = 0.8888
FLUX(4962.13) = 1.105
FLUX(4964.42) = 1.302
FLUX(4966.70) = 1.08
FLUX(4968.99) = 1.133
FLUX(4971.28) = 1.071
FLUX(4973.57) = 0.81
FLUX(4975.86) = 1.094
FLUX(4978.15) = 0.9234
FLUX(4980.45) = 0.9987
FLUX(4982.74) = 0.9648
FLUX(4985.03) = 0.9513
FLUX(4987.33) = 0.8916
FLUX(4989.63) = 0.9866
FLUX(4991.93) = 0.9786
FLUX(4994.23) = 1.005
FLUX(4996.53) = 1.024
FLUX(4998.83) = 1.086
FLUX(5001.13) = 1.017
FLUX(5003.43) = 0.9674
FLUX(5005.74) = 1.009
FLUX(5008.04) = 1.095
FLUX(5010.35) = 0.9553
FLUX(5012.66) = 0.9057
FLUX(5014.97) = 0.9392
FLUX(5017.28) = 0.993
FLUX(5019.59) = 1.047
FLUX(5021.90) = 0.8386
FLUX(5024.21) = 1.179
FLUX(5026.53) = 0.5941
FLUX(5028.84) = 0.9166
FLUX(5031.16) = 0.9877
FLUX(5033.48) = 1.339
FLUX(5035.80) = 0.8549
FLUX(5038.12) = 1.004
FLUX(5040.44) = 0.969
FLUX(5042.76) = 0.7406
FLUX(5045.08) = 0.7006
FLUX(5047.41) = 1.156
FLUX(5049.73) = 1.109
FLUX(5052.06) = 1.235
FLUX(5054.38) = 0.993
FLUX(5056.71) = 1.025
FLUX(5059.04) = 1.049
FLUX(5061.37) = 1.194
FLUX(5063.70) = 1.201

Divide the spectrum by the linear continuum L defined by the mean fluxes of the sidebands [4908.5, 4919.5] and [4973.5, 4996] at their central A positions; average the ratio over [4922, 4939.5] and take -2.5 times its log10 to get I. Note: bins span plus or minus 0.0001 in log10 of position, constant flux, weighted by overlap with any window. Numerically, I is -0.16 mag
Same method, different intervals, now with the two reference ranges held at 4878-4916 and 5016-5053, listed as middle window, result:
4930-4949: -0.039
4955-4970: -0.035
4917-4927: 0.107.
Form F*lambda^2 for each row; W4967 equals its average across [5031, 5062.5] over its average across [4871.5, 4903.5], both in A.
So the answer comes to 1.02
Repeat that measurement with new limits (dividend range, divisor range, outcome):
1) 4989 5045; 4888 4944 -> 0.96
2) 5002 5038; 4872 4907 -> 0.94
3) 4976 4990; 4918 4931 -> 0.96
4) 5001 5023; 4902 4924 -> 1.01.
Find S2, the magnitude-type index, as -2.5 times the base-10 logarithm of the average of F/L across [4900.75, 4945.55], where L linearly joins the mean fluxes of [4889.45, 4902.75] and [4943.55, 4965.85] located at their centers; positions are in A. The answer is 0.08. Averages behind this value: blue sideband 1.15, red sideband 1.07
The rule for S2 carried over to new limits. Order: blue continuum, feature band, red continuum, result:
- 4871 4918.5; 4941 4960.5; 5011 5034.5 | -0.029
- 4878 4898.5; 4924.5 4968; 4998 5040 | -0.028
